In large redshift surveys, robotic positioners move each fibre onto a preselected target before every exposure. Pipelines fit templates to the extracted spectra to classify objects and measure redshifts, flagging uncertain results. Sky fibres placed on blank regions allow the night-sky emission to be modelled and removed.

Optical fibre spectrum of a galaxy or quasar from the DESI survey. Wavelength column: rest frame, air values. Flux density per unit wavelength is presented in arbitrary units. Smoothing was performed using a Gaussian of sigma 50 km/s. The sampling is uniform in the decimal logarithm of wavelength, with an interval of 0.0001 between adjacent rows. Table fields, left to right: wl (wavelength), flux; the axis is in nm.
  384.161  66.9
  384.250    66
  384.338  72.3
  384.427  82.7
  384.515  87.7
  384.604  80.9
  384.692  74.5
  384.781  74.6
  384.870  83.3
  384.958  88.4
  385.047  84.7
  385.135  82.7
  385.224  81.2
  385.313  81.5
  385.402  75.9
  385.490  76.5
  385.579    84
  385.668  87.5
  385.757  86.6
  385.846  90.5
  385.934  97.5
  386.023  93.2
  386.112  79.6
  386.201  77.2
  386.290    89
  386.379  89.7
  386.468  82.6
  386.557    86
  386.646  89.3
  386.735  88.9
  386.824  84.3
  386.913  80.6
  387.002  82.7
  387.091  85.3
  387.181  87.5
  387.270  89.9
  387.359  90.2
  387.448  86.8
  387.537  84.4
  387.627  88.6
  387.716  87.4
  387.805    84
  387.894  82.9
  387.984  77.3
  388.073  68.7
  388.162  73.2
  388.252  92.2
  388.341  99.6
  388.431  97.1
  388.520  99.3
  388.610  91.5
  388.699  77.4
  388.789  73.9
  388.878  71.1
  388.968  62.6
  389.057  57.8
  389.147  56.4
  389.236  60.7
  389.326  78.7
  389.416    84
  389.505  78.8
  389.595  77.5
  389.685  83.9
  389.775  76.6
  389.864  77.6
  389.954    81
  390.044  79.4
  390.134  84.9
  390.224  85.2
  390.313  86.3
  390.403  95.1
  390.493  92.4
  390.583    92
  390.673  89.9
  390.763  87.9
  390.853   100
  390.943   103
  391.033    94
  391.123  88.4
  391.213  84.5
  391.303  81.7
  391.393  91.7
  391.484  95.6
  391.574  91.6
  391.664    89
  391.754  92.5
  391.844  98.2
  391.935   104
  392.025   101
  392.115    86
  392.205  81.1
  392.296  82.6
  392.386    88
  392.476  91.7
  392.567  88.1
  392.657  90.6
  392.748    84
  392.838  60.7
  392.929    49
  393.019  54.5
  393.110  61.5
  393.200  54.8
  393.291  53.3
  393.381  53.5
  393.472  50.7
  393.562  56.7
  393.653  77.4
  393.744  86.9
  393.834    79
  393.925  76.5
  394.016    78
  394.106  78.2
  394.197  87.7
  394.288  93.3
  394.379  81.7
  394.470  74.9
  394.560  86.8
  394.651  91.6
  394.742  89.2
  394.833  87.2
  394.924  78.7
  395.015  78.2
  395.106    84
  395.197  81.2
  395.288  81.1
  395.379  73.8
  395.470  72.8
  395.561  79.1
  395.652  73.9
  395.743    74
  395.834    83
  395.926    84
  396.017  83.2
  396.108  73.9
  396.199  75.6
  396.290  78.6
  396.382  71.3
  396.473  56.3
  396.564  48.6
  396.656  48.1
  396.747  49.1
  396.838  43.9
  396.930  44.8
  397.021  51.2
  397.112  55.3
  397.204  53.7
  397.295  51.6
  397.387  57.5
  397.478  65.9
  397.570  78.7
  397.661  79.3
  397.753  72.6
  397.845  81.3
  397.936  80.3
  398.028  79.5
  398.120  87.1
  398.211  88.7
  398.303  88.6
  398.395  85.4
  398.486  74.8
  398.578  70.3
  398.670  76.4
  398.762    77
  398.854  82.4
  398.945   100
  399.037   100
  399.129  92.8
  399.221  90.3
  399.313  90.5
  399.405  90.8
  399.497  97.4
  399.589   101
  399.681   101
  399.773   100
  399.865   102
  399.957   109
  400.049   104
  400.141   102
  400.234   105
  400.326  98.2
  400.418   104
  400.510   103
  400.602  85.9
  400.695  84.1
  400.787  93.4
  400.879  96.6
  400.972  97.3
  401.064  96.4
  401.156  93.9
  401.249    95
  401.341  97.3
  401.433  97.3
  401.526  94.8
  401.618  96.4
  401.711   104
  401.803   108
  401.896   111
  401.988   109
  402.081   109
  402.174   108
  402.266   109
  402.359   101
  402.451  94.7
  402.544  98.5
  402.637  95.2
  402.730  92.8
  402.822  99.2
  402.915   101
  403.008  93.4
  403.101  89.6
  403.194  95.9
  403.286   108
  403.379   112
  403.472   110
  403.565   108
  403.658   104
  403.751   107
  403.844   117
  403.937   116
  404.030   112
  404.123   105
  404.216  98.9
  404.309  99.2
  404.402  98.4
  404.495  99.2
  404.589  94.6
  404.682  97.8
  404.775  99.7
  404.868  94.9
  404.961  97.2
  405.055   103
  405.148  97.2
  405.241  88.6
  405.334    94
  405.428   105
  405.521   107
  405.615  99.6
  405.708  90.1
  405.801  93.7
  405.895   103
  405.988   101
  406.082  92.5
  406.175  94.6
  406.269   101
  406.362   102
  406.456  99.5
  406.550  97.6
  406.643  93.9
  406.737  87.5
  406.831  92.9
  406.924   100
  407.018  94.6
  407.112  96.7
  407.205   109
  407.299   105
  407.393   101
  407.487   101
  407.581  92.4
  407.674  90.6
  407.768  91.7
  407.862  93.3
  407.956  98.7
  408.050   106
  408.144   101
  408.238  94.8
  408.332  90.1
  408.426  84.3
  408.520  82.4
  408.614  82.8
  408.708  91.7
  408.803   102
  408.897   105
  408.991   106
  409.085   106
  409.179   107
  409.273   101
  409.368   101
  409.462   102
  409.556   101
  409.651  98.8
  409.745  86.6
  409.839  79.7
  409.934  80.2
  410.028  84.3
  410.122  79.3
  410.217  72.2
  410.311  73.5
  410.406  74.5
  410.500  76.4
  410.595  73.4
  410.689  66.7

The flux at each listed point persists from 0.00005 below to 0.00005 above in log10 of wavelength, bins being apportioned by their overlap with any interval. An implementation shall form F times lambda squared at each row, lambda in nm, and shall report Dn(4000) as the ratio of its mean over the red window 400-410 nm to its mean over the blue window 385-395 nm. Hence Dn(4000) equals 1.29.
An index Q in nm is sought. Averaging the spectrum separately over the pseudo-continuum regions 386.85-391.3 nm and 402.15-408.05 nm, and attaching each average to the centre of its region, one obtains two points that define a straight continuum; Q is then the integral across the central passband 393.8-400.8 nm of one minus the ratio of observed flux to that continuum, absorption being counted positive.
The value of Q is 0.85 nm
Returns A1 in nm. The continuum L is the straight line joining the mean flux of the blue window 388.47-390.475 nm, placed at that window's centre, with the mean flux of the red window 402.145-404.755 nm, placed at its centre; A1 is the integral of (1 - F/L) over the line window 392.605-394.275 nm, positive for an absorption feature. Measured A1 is 0.32 nm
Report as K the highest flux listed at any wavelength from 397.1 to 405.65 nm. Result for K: 117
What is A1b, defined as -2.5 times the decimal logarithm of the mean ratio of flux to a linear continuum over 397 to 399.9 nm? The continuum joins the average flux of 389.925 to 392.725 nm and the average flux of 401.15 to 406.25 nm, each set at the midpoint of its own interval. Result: 0.18 mag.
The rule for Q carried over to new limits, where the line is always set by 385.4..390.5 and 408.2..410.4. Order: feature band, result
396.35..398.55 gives 0.516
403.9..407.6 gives -0.365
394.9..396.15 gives 0.106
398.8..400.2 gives -0.159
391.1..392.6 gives -0.105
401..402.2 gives -0.176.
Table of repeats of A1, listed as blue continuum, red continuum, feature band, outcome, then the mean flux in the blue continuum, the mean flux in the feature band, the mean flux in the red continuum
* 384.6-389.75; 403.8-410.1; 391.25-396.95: 0.72 nm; 82.4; 76.6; 97.5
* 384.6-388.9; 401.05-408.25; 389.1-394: 0.43 nm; 84.6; 80.9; 99.9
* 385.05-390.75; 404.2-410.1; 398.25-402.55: -0.20 nm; 83.1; 96.3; 96.6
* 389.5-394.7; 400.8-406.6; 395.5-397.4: 0.54 nm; 82.1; 63.8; 100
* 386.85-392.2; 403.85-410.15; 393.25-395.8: 0.33 nm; 85.1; 77.2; 97.2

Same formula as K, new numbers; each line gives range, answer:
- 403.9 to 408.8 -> 116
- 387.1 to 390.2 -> 99.6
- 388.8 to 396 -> 104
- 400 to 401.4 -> 105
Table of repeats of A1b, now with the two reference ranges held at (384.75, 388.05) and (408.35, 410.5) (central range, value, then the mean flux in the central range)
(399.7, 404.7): -0.141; 101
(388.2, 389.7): 0.088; 78.8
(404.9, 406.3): -0.094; 97.8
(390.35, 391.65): -0.071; 91.8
